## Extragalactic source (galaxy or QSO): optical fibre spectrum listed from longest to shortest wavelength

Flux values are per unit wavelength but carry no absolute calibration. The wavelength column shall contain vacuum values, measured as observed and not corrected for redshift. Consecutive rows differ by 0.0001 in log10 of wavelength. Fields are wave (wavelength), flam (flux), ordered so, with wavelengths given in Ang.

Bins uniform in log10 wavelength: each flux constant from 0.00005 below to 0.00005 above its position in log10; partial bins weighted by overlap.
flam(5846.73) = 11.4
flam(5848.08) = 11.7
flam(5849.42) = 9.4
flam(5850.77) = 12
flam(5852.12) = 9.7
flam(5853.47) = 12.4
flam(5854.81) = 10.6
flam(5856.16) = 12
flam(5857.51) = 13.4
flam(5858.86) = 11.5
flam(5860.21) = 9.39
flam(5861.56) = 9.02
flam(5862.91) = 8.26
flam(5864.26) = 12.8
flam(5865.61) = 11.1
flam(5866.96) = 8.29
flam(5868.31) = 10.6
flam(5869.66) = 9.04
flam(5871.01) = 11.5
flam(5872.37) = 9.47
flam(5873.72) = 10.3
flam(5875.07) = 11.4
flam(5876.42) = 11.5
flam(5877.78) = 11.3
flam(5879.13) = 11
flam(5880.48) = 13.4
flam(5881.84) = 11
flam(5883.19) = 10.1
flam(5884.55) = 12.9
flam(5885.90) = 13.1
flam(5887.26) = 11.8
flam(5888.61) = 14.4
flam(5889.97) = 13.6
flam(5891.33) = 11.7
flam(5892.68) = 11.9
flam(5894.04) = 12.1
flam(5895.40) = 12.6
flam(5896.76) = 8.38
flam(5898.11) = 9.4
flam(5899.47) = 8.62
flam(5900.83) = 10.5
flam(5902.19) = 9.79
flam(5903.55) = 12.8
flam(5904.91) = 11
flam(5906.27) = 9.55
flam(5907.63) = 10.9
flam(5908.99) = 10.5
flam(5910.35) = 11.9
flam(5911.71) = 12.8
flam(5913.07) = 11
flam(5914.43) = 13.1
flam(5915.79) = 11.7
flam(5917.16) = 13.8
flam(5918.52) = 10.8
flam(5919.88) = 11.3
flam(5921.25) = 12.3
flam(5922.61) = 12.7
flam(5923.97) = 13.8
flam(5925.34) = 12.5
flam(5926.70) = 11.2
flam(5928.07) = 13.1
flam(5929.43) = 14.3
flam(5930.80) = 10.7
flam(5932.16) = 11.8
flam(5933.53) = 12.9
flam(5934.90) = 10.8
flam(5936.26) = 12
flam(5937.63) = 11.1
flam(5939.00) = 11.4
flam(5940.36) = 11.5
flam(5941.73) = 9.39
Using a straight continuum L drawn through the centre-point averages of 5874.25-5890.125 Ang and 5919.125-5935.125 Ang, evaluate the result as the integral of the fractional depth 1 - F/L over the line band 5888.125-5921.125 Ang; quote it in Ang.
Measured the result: 2.1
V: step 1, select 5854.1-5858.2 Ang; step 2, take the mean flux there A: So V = 12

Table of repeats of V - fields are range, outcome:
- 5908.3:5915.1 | 11.9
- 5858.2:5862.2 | 9.97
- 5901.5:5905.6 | 11.2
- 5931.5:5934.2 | 12.3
